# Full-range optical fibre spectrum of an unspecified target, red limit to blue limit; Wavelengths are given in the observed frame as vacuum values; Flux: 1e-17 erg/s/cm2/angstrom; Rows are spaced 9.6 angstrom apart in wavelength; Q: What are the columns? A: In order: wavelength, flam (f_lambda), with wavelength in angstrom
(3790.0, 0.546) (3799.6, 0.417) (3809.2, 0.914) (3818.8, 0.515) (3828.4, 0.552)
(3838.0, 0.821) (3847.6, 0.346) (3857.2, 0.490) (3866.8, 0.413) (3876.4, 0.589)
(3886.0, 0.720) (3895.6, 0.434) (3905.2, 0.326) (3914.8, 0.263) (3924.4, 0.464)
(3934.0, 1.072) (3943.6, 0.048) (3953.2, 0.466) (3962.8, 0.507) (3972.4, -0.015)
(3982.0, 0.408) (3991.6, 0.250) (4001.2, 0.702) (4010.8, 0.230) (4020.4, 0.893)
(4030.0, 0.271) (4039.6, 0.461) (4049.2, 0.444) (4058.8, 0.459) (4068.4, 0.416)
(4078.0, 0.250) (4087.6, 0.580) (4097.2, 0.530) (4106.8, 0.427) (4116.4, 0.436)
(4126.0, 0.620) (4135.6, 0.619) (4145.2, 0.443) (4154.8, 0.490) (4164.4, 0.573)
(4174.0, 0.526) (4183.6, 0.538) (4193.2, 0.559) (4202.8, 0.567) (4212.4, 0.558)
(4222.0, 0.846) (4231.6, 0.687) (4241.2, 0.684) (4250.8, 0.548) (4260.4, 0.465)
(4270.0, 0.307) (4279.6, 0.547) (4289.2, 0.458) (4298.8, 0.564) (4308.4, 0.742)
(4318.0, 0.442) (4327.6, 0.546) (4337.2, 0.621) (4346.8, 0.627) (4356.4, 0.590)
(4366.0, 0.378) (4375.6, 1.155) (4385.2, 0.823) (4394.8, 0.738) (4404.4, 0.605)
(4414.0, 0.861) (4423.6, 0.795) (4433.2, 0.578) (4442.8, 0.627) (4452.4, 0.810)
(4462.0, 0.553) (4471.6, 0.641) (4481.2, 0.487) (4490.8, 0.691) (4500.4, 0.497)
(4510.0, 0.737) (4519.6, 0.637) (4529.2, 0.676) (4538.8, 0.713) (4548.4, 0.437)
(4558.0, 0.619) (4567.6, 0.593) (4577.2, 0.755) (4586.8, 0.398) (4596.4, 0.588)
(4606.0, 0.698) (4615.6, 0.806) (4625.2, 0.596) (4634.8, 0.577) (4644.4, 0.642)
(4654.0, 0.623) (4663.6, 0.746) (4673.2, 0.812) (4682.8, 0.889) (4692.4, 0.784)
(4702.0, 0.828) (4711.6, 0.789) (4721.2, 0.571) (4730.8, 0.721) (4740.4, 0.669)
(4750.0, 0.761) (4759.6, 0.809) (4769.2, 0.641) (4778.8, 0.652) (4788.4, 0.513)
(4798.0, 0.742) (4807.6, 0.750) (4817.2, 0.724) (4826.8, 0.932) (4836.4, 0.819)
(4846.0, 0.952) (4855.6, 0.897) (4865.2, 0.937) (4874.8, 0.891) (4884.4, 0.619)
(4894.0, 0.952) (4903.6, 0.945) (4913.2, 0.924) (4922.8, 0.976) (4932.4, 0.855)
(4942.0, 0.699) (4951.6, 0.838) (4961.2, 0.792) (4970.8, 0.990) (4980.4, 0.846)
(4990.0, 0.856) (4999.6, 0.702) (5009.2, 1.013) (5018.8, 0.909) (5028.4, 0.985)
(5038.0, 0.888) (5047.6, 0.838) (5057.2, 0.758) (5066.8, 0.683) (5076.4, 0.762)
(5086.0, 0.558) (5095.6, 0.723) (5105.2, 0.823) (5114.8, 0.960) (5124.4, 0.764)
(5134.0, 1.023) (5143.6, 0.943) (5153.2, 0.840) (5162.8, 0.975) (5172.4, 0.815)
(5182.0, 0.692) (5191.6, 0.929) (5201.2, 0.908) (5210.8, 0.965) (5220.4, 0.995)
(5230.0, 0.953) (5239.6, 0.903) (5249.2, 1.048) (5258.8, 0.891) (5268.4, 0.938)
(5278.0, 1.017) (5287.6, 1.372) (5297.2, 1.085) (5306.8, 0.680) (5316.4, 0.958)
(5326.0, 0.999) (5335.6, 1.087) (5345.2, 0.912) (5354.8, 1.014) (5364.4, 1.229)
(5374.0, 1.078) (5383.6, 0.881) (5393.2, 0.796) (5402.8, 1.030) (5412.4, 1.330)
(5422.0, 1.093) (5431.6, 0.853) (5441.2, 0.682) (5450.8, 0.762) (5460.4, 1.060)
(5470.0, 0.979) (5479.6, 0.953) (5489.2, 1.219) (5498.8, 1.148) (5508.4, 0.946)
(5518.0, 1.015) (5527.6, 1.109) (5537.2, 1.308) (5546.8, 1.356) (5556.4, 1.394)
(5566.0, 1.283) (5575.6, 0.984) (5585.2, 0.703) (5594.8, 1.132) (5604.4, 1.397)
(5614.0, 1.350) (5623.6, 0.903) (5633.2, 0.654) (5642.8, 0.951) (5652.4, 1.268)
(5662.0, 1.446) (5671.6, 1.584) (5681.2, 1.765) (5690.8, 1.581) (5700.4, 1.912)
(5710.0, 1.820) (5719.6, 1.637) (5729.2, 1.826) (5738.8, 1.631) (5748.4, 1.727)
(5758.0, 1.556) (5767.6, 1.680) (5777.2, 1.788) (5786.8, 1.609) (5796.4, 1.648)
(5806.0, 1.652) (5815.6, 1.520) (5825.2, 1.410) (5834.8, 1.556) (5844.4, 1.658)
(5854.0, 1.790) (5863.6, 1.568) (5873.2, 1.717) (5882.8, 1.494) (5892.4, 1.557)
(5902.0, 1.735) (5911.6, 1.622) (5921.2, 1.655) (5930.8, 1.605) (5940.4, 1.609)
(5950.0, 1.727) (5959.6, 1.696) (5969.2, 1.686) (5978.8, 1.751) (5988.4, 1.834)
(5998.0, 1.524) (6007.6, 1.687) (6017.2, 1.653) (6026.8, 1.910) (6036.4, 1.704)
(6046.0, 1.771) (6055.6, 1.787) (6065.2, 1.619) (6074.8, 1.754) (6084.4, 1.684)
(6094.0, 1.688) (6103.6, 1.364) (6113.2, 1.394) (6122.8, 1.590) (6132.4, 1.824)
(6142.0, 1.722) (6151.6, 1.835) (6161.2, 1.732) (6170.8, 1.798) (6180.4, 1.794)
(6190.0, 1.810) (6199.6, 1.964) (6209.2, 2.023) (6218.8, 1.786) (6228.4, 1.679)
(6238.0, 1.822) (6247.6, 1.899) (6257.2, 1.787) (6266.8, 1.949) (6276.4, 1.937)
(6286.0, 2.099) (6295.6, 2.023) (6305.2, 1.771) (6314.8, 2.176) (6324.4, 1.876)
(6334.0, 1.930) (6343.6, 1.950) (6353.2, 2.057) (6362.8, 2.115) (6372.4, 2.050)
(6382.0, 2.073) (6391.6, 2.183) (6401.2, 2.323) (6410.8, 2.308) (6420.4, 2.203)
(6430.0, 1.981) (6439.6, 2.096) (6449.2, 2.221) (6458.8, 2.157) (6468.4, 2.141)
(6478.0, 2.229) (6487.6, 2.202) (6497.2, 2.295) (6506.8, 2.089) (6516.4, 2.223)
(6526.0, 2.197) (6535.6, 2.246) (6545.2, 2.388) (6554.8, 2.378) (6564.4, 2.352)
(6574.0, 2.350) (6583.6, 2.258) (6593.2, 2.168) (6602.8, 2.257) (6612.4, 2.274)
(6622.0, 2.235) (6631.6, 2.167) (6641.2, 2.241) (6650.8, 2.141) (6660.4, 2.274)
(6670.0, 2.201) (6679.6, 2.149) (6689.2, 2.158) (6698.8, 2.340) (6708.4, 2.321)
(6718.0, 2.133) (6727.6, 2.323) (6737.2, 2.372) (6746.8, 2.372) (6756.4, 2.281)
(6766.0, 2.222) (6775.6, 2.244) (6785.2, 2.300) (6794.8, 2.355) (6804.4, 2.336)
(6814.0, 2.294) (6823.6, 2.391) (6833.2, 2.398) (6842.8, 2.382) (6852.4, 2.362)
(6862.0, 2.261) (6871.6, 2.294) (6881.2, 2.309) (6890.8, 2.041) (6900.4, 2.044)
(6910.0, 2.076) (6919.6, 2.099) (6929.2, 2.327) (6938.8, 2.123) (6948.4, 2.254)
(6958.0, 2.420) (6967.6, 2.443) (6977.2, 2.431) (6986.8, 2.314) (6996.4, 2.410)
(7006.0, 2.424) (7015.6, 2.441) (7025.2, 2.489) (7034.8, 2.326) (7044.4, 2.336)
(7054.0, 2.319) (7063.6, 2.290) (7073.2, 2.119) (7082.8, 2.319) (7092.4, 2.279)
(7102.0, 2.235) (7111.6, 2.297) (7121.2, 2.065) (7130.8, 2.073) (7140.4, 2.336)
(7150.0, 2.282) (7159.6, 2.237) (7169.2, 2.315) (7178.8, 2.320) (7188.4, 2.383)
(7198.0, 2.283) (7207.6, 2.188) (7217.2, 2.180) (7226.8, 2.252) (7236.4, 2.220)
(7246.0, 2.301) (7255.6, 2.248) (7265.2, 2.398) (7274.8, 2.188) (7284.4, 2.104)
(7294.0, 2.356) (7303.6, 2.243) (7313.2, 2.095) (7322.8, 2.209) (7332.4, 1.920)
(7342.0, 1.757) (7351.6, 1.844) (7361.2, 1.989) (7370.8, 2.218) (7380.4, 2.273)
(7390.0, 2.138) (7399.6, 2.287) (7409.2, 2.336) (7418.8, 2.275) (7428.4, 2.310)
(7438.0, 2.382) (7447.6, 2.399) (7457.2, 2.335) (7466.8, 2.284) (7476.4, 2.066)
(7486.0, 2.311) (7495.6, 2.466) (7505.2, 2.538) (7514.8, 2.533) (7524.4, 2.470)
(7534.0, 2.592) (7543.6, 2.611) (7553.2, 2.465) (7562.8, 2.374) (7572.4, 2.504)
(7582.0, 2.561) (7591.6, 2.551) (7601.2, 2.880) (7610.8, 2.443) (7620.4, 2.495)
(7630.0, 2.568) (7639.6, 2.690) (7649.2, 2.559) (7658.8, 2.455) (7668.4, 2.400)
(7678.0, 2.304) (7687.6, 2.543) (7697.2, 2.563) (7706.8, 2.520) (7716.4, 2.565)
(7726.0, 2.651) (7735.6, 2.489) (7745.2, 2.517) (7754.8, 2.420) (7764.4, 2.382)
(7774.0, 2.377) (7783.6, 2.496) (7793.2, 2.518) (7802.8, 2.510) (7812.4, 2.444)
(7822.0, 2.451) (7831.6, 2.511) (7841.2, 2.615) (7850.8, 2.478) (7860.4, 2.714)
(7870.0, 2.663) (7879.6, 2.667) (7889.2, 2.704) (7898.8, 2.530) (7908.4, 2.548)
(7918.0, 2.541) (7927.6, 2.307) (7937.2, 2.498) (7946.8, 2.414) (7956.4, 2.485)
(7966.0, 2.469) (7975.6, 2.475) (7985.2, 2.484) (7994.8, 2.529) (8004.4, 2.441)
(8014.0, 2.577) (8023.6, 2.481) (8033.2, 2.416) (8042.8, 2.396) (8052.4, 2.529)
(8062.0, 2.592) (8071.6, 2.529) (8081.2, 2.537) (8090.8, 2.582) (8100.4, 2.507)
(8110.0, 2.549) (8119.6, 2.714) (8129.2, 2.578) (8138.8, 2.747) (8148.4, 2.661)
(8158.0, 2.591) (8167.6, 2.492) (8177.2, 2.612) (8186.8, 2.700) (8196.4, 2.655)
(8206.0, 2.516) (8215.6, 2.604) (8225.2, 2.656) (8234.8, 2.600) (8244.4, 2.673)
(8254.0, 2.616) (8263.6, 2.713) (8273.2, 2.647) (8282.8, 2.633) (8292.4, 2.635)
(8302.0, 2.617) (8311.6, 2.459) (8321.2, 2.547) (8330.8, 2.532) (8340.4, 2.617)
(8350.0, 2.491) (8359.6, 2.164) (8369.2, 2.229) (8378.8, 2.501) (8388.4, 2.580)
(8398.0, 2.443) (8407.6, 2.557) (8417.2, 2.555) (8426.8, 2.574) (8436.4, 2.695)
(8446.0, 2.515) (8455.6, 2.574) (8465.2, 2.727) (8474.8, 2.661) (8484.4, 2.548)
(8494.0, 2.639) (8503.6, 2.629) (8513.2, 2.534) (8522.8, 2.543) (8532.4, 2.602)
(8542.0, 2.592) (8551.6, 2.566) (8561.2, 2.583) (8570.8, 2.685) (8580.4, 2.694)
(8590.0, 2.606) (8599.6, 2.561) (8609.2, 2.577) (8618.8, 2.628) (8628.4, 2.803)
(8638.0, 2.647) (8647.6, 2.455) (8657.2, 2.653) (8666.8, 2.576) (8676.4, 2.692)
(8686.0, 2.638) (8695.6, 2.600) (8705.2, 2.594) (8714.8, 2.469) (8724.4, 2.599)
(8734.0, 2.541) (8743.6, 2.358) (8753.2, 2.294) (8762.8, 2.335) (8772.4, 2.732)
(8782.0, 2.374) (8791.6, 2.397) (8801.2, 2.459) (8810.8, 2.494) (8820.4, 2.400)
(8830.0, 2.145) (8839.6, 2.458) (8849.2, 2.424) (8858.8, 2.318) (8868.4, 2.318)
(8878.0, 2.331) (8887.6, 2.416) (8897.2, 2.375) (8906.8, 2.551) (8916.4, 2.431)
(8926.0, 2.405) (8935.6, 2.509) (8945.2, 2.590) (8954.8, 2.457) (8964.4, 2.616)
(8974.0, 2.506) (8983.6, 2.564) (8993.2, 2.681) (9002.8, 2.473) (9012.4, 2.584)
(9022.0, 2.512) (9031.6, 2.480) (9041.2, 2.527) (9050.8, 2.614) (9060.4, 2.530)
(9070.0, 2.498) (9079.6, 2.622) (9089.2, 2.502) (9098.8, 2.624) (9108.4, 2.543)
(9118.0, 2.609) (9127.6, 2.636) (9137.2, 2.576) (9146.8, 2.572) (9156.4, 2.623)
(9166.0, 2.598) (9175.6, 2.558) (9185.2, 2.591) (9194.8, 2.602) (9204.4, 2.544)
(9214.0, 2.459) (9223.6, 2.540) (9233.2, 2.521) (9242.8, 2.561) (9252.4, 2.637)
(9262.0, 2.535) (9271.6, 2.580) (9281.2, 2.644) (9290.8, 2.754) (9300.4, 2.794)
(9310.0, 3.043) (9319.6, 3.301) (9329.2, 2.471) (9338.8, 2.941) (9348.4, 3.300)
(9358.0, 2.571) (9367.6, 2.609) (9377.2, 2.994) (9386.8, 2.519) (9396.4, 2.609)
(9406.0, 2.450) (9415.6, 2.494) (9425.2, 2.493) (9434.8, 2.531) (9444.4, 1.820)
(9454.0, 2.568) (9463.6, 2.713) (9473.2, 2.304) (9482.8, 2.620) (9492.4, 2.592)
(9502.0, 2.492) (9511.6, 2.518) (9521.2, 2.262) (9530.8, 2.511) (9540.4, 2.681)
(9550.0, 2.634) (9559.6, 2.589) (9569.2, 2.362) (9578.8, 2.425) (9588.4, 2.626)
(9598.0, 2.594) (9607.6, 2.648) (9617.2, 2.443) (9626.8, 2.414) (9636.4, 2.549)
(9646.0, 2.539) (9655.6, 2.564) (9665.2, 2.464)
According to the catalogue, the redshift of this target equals 0.42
